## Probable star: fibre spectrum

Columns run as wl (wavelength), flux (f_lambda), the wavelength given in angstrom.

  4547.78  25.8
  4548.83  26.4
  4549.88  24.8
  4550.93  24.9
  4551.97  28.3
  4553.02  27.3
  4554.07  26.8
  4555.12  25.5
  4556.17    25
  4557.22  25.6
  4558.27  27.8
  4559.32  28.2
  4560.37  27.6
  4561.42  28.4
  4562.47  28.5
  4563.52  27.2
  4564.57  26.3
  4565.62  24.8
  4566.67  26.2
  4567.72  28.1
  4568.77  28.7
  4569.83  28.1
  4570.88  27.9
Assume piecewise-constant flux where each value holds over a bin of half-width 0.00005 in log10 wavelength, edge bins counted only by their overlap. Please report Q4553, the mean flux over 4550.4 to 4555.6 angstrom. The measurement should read 26.6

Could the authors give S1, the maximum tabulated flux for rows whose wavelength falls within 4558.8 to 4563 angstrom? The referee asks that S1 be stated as 28.5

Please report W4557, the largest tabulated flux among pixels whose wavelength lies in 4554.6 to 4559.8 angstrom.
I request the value 28.2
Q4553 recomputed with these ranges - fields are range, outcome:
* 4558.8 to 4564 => 28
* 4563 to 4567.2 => 26.2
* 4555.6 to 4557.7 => 25.3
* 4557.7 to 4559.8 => 27.9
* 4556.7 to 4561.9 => 27.5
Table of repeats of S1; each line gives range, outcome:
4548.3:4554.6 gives 28.3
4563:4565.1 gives 27.2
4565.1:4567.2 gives 26.2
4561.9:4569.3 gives 28.7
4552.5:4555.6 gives 27.3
